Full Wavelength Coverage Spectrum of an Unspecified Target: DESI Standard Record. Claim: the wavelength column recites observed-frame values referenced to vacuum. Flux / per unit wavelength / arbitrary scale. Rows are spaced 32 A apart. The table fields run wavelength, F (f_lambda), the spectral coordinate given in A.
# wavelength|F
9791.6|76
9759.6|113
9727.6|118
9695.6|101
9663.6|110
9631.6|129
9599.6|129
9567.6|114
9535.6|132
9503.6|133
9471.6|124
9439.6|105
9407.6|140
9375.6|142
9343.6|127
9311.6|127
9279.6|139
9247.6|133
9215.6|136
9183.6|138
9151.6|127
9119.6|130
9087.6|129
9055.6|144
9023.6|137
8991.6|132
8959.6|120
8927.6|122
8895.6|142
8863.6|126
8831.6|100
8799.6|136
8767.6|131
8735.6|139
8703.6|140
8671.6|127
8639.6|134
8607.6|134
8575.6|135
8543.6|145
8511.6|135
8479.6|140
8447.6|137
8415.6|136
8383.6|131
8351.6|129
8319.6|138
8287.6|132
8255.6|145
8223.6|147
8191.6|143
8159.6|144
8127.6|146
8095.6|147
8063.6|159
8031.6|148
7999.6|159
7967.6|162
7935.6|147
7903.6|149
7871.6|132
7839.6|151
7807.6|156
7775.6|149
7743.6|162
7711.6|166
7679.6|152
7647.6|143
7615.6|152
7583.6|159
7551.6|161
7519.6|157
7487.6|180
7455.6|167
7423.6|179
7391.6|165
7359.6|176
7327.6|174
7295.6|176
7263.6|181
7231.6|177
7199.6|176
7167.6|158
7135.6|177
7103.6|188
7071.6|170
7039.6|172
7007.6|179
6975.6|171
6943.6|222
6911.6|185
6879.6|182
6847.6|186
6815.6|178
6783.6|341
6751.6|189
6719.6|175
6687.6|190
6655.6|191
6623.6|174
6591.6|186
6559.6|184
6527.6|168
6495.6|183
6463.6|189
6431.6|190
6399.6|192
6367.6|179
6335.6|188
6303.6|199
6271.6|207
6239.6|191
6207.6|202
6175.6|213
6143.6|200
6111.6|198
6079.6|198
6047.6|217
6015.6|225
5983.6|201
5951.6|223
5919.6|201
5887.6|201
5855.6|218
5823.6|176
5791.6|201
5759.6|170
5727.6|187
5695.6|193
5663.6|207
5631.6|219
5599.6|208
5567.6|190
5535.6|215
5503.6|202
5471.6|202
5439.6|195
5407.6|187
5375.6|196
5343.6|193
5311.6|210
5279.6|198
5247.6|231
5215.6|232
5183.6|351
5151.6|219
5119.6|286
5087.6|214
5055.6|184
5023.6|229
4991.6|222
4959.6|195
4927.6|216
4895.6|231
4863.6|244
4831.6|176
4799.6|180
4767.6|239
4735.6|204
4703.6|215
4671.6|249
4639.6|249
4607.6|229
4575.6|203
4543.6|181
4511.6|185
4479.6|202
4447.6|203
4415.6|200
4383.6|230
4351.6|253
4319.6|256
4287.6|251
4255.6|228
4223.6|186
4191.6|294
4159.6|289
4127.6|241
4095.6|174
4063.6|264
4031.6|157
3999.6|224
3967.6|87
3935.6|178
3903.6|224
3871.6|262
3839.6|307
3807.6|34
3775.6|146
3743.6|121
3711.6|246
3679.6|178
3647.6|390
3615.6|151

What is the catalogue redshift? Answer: 0.033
